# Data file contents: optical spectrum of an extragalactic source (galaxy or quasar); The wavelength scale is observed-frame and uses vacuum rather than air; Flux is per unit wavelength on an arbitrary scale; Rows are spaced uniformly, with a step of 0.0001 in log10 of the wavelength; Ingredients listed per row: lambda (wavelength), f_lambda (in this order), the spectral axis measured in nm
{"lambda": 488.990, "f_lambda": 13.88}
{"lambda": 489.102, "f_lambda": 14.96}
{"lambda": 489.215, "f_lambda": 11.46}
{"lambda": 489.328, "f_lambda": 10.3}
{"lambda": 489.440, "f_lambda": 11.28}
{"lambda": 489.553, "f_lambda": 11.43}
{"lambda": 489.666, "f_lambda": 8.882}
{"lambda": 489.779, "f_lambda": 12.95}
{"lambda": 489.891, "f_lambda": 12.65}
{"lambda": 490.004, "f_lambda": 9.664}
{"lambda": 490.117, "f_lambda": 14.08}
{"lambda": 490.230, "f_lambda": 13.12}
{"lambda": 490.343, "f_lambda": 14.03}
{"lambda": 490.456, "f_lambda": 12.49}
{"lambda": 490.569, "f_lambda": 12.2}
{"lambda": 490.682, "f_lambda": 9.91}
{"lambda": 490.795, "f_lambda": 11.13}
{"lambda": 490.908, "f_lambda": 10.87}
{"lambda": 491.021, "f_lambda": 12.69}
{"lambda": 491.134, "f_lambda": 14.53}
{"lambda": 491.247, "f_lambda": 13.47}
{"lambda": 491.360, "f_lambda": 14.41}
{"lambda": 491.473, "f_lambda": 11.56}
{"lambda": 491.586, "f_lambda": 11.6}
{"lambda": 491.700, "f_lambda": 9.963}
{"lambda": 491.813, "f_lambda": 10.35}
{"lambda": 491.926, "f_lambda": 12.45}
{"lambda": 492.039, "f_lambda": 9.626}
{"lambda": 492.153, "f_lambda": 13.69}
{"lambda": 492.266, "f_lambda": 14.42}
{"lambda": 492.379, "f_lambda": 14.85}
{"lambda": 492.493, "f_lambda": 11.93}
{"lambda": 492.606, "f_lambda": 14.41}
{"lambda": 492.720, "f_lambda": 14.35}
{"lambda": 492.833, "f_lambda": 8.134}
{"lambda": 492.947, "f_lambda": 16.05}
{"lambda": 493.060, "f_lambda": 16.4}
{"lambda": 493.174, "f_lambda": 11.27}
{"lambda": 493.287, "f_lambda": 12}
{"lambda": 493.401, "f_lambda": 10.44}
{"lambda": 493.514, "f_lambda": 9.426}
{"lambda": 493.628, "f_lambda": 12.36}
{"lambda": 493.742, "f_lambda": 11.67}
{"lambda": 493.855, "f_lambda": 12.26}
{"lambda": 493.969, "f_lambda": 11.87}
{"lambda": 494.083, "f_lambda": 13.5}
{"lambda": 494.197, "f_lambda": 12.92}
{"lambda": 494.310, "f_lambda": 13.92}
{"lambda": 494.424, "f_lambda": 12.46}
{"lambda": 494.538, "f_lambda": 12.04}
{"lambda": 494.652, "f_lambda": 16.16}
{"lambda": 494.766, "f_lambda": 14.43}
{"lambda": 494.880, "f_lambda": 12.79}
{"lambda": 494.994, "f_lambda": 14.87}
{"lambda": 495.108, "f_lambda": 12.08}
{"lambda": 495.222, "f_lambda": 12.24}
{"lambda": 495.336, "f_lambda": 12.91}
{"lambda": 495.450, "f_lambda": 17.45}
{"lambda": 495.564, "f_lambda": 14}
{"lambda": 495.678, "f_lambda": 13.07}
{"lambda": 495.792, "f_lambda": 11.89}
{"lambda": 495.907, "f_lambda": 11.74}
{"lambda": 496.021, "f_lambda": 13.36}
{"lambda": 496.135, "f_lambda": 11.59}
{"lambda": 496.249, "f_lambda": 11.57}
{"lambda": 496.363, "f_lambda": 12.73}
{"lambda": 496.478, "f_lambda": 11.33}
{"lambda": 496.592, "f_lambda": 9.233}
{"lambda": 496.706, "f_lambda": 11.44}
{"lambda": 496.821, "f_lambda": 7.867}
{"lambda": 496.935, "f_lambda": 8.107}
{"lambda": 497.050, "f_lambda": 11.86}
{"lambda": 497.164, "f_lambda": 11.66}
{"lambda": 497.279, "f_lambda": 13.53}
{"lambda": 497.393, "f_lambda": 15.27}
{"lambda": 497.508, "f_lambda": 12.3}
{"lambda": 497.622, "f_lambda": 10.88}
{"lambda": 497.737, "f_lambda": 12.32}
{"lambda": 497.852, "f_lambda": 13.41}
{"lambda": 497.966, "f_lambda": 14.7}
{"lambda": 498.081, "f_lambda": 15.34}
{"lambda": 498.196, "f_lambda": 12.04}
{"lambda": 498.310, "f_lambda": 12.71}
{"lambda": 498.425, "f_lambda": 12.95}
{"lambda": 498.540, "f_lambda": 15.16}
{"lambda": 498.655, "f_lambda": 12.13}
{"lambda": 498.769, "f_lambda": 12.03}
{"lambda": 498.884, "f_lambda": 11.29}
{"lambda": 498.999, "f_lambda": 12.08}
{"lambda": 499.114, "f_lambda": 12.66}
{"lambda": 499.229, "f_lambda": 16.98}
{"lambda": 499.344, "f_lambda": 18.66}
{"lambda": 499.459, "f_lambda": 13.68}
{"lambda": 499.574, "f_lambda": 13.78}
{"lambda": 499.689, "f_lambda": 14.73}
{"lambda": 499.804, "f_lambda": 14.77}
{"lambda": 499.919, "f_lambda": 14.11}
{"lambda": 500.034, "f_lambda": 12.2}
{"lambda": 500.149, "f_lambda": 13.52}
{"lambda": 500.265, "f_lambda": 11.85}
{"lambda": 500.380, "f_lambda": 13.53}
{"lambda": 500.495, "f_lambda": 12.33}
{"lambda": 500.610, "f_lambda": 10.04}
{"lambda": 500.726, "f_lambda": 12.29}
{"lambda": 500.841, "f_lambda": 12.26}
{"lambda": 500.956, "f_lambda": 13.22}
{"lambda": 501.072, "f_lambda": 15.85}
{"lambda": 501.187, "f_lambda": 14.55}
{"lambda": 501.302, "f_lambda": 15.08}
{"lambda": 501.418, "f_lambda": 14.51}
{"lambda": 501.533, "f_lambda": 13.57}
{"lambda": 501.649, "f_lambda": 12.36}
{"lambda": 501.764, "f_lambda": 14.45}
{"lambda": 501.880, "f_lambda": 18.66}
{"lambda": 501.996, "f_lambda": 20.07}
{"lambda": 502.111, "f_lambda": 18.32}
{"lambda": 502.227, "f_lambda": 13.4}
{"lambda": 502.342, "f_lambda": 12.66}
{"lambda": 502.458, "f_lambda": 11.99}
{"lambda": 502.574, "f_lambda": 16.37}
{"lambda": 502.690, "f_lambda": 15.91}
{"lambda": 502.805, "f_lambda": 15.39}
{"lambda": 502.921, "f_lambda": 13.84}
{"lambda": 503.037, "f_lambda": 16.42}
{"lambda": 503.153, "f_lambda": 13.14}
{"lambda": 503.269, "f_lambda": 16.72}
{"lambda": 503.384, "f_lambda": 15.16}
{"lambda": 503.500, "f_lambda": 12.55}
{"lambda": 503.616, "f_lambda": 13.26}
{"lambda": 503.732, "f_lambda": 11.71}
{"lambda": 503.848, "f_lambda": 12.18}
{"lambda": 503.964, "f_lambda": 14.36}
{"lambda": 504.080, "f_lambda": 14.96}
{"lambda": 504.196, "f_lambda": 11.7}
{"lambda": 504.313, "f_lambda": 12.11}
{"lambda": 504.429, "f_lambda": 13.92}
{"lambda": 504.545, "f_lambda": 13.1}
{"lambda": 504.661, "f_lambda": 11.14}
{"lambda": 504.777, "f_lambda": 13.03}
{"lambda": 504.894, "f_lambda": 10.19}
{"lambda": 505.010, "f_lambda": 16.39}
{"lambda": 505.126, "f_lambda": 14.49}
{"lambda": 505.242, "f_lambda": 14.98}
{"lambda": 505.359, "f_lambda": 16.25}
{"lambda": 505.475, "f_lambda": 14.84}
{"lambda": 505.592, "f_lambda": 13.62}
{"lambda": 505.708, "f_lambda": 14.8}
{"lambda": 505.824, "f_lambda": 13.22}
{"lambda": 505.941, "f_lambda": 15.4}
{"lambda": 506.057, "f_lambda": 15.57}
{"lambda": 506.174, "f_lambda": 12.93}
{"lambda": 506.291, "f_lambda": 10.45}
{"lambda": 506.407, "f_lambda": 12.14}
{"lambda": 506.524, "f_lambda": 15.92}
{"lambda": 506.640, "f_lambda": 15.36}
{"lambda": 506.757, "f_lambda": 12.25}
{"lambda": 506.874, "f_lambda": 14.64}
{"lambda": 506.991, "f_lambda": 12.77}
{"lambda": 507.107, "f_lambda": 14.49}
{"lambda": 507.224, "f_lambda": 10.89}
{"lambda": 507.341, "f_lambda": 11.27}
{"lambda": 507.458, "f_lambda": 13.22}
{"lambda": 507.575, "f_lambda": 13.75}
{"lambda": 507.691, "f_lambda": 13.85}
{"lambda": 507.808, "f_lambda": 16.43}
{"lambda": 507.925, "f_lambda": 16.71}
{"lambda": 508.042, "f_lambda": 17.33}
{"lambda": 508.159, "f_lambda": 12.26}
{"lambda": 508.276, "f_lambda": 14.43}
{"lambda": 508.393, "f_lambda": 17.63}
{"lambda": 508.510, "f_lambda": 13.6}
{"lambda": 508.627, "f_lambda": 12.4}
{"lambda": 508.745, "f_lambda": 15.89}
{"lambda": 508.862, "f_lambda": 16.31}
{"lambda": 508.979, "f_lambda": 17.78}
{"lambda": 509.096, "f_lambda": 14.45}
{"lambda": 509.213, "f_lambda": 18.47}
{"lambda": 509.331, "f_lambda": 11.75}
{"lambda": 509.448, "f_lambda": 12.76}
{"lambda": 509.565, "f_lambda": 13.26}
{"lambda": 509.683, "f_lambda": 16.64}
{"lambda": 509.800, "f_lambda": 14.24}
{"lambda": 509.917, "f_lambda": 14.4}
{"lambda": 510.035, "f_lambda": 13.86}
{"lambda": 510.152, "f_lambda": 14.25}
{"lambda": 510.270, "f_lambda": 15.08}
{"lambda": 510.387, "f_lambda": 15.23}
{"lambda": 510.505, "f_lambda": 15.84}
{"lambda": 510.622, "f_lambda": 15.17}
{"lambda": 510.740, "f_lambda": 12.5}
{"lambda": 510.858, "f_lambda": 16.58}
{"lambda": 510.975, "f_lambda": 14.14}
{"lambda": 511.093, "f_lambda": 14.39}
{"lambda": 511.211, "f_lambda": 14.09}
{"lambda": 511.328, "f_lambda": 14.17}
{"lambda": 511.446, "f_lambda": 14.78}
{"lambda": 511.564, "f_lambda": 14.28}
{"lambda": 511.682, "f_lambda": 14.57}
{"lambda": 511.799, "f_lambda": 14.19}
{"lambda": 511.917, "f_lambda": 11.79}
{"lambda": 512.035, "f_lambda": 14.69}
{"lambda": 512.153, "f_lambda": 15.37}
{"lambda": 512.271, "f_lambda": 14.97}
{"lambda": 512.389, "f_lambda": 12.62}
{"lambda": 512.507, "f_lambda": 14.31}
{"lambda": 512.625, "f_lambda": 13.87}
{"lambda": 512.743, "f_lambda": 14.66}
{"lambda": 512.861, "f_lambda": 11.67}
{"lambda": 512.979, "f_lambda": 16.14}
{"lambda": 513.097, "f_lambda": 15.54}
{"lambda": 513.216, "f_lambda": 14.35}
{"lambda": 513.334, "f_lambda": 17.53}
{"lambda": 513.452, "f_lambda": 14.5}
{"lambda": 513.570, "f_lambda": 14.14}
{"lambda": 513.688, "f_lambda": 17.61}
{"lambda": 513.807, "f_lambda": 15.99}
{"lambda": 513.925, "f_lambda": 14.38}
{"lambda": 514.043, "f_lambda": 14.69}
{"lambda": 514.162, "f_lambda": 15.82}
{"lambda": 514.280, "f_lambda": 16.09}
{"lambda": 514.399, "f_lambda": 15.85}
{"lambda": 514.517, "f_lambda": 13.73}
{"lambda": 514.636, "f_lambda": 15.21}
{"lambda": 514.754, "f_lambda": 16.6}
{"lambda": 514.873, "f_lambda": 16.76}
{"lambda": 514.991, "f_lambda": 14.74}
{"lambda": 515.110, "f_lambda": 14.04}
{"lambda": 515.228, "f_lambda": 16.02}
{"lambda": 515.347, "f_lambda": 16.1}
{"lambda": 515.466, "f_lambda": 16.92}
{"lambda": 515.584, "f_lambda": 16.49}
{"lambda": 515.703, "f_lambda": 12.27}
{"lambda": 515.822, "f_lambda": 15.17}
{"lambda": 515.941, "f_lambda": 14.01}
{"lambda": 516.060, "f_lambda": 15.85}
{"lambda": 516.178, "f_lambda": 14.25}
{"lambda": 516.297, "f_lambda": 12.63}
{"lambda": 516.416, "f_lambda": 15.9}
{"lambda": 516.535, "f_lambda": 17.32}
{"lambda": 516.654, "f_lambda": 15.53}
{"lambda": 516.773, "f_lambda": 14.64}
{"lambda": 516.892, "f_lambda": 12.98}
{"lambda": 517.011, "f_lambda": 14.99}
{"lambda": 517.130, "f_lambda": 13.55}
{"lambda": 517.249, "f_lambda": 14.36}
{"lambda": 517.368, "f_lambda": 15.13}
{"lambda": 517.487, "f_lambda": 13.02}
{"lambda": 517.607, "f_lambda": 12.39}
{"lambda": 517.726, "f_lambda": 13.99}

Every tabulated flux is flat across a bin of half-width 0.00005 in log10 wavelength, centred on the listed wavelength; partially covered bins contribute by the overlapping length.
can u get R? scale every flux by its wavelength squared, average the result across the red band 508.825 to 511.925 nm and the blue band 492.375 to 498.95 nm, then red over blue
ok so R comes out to 1.23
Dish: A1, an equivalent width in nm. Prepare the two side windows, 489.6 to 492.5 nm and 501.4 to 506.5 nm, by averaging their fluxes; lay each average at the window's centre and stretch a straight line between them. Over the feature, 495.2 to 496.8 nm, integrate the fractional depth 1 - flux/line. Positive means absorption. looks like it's 0.072 nm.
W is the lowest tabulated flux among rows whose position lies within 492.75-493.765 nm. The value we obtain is 8.134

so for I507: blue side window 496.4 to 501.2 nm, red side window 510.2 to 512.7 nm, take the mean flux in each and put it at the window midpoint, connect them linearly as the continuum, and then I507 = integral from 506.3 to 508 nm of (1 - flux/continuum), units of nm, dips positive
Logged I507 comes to 0.01 nm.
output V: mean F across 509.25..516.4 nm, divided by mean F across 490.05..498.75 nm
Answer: 1.17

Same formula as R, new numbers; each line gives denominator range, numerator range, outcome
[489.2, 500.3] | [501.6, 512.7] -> 1.19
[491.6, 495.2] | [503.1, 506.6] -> 1.13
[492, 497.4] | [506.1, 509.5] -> 1.19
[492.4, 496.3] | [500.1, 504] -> 1.13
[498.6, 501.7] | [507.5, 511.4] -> 1.14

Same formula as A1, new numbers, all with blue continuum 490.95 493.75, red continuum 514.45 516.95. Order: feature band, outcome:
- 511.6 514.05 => 0.02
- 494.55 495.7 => -0.10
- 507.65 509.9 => -0.11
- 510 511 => -0.02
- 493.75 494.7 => -0.03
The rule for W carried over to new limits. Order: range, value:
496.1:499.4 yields 7.867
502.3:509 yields 10.19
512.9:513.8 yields 14.14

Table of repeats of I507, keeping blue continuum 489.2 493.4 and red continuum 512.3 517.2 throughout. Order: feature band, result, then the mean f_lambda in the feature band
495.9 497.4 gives 0.18 nm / 11.4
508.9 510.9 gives -0.05 nm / 14.8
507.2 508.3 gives 0.01 nm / 14.1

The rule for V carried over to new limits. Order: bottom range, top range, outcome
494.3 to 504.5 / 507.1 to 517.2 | 1.10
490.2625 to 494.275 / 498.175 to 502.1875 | 1.13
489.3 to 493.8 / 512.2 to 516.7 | 1.24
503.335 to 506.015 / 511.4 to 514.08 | 1.07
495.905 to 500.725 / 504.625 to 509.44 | 1.12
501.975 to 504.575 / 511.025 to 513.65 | 1.01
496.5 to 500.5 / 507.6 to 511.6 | 1.15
